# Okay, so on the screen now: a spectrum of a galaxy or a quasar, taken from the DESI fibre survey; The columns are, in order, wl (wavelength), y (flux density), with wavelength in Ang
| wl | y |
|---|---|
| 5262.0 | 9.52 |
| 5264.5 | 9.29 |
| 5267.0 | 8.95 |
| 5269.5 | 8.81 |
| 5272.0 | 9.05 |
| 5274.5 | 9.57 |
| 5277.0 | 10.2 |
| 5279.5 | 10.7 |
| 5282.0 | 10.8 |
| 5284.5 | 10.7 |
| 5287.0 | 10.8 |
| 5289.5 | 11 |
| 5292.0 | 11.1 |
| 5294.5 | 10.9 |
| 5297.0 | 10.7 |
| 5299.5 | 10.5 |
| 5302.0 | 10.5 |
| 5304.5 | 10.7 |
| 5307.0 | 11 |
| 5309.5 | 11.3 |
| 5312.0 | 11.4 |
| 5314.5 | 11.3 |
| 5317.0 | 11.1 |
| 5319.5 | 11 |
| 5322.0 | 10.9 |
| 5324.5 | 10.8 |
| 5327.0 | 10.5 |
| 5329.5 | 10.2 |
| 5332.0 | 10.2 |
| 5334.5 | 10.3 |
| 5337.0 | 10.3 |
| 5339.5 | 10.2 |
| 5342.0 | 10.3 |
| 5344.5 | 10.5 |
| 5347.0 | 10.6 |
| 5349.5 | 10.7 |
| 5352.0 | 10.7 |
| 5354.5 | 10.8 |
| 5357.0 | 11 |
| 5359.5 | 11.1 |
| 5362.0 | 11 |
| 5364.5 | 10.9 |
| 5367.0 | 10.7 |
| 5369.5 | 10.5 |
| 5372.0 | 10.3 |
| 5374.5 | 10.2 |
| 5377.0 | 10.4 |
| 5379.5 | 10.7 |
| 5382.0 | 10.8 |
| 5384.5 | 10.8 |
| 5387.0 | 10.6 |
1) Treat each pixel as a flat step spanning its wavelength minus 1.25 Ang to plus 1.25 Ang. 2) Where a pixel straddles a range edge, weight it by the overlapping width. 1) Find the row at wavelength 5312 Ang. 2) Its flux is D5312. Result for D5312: 11.4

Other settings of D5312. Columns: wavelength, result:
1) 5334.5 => 10.3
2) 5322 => 10.9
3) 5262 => 9.52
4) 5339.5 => 10.2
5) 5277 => 10.2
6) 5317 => 11.1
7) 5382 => 10.8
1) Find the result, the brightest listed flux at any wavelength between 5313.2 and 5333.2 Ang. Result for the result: 11.3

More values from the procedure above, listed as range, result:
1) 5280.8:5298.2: 11.1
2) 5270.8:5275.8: 9.57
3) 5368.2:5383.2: 10.8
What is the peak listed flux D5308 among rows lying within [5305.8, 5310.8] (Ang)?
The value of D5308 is 11.3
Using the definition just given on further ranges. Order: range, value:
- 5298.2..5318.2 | 11.4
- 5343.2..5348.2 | 10.6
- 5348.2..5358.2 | 11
